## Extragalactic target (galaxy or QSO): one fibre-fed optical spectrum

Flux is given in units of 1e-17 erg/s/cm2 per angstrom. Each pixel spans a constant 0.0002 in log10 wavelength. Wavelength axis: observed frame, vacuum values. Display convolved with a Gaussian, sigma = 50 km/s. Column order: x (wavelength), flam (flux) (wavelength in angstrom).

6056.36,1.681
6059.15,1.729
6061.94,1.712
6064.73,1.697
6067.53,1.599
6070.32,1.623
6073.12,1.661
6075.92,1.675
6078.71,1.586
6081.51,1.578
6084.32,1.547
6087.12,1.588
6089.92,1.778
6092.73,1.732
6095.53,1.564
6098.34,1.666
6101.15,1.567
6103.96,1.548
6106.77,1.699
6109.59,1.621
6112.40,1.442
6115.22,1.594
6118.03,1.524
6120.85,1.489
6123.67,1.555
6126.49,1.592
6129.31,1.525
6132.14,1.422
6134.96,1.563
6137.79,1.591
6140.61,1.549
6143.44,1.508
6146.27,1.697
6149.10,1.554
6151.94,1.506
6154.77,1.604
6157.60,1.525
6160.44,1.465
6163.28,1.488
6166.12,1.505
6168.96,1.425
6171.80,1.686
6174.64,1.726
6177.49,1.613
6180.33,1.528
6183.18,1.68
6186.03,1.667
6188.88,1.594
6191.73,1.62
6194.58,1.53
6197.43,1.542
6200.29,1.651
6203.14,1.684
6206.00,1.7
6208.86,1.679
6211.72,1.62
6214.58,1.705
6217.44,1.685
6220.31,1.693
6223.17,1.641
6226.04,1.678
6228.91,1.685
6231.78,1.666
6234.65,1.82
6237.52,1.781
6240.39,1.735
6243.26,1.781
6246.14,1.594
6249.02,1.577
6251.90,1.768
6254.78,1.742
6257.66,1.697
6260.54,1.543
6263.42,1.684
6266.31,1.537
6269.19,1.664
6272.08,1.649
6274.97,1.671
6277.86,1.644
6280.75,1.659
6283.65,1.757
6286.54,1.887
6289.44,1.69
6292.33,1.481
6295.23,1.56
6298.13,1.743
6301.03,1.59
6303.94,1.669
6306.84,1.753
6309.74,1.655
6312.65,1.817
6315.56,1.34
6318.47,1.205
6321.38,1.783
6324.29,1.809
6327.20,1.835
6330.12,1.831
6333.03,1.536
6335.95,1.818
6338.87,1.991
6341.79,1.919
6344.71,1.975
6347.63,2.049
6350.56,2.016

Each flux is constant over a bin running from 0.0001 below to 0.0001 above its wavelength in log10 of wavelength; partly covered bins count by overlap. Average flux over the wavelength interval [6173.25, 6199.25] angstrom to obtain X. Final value 1.61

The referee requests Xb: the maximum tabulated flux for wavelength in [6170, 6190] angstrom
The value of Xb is 1.726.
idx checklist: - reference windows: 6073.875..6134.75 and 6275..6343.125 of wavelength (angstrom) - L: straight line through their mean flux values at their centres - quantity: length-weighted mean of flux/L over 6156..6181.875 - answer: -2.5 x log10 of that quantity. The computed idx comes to 0.05 mag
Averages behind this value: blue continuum 1.59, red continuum 1.69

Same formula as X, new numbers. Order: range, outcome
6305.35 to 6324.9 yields 1.62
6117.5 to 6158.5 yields 1.55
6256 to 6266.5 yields 1.63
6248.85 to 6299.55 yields 1.67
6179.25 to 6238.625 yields 1.66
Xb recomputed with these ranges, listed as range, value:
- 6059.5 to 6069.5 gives 1.712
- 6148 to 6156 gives 1.604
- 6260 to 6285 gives 1.757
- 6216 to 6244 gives 1.82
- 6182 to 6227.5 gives 1.705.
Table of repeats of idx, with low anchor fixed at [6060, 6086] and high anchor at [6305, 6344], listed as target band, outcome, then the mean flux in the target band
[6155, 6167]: 0.11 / 1.51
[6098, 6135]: 0.06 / 1.55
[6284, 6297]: 0.03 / 1.67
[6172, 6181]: 0.02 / 1.64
